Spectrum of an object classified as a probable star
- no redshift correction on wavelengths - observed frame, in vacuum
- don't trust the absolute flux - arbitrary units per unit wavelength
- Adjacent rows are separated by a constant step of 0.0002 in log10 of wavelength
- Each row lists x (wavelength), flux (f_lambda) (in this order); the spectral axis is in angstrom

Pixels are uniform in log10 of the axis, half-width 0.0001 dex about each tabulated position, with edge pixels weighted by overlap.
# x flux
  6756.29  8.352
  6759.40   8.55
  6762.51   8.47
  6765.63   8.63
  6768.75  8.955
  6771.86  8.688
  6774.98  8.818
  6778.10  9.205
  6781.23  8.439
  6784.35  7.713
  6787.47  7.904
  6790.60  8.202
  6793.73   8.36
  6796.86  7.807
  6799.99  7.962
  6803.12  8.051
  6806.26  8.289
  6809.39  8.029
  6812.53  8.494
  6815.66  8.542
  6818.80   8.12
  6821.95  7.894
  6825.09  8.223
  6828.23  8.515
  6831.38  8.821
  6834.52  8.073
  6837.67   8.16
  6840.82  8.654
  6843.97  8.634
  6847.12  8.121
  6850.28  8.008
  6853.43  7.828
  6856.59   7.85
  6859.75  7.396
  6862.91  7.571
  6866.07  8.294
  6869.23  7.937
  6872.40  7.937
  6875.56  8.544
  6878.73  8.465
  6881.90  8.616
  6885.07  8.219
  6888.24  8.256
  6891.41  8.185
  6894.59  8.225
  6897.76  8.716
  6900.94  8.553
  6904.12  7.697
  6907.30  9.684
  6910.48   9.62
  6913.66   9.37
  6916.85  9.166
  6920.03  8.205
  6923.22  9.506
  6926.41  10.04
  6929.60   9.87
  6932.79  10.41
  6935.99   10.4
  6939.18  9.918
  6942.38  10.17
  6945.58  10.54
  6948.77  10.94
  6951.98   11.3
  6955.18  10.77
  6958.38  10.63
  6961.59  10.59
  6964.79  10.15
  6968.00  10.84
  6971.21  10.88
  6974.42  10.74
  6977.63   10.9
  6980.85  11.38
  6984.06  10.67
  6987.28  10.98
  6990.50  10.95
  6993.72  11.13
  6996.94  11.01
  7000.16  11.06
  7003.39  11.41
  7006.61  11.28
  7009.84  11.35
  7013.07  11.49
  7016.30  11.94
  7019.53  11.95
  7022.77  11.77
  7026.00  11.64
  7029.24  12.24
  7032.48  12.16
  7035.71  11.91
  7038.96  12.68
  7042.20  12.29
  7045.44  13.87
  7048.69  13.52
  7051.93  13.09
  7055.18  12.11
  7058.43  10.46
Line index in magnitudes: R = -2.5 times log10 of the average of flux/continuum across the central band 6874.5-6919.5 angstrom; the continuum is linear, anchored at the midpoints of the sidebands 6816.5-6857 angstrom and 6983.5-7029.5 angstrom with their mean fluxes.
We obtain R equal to 0.084 mag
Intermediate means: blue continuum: 8.24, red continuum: 11.4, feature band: 8.66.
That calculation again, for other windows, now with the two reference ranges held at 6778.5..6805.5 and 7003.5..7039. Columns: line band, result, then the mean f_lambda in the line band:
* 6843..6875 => 0.155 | 7.96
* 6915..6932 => 0.091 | 9.41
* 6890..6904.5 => 0.178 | 8.32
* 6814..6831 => 0.039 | 8.3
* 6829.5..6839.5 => 0.054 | 8.36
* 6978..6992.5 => 0.023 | 11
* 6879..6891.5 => 0.152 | 8.35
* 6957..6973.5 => 0.028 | 10.6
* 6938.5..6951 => 0.011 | 10.5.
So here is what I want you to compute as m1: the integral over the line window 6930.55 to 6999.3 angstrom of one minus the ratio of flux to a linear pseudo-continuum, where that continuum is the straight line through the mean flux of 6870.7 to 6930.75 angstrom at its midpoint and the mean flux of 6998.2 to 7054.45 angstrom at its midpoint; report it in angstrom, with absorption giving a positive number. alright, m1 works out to -1.8 angstrom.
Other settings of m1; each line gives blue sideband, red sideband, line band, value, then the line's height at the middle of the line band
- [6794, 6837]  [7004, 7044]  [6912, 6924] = 1.18 angstrom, 10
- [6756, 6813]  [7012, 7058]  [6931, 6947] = 0.75 angstrom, 10.8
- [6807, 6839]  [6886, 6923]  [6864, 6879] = 0.62 angstrom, 8.55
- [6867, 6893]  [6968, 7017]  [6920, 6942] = -0.76 angstrom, 9.56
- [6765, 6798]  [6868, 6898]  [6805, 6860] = 0.93 angstrom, 8.36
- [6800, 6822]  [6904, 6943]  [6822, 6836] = 0.12 angstrom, 8.43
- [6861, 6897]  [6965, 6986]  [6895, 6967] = -1.27 angstrom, 9.63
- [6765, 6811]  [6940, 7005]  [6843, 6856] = 1.51 angstrom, 9.17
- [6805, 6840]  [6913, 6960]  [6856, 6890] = 3.70 angstrom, 9.09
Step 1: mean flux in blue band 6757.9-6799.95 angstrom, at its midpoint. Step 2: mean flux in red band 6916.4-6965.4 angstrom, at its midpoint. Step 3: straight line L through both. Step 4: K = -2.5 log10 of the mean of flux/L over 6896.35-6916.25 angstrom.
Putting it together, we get 0.100 mag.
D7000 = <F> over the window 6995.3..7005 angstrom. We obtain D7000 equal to 11.2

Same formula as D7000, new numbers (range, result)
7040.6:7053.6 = 13.2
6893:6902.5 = 8.5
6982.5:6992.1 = 10.9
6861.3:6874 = 7.94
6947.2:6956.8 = 11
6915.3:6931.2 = 9.36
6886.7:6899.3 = 8.35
